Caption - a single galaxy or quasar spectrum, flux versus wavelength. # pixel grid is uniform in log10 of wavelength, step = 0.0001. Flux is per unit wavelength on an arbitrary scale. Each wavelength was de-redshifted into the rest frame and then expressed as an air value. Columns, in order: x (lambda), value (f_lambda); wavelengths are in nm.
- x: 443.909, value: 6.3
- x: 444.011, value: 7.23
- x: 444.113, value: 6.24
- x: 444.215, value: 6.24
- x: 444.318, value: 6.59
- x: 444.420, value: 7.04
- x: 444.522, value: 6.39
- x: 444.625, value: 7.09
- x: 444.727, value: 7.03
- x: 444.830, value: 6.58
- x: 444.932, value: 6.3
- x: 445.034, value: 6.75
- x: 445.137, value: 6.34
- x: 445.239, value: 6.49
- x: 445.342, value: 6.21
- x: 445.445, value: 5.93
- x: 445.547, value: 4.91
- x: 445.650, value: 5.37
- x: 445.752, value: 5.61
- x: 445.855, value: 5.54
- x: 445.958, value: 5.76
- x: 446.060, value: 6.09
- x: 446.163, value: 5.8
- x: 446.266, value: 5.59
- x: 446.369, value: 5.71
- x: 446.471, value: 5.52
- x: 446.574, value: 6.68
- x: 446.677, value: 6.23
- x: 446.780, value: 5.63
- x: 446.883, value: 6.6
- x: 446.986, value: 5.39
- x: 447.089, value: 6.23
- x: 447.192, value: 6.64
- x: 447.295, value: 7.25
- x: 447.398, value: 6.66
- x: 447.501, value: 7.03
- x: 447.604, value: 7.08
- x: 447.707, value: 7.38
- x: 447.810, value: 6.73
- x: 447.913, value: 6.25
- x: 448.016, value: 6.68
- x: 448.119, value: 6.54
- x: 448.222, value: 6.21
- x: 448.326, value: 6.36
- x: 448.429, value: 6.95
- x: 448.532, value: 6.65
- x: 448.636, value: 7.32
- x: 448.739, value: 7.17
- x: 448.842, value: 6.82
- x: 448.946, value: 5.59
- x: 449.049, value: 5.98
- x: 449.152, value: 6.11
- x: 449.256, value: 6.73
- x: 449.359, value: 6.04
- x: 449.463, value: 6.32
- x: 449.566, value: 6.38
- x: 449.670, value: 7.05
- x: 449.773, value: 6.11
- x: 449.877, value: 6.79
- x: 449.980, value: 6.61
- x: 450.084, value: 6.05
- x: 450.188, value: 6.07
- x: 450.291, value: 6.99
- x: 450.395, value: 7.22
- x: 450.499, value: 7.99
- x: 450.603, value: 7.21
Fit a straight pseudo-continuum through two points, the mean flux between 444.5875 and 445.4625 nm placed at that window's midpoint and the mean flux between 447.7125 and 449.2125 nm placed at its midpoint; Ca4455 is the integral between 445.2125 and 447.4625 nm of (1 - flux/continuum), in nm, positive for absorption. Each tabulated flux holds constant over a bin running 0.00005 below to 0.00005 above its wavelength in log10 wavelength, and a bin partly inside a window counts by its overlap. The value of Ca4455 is 0.19 nm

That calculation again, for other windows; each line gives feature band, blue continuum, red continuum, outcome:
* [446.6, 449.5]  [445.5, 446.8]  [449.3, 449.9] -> -0.19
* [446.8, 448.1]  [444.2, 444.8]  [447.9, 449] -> 0.00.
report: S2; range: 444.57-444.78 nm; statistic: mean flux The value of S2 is 7.02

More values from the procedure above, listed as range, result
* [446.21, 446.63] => 5.88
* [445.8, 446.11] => 5.79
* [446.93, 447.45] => 6.43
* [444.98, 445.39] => 6.45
